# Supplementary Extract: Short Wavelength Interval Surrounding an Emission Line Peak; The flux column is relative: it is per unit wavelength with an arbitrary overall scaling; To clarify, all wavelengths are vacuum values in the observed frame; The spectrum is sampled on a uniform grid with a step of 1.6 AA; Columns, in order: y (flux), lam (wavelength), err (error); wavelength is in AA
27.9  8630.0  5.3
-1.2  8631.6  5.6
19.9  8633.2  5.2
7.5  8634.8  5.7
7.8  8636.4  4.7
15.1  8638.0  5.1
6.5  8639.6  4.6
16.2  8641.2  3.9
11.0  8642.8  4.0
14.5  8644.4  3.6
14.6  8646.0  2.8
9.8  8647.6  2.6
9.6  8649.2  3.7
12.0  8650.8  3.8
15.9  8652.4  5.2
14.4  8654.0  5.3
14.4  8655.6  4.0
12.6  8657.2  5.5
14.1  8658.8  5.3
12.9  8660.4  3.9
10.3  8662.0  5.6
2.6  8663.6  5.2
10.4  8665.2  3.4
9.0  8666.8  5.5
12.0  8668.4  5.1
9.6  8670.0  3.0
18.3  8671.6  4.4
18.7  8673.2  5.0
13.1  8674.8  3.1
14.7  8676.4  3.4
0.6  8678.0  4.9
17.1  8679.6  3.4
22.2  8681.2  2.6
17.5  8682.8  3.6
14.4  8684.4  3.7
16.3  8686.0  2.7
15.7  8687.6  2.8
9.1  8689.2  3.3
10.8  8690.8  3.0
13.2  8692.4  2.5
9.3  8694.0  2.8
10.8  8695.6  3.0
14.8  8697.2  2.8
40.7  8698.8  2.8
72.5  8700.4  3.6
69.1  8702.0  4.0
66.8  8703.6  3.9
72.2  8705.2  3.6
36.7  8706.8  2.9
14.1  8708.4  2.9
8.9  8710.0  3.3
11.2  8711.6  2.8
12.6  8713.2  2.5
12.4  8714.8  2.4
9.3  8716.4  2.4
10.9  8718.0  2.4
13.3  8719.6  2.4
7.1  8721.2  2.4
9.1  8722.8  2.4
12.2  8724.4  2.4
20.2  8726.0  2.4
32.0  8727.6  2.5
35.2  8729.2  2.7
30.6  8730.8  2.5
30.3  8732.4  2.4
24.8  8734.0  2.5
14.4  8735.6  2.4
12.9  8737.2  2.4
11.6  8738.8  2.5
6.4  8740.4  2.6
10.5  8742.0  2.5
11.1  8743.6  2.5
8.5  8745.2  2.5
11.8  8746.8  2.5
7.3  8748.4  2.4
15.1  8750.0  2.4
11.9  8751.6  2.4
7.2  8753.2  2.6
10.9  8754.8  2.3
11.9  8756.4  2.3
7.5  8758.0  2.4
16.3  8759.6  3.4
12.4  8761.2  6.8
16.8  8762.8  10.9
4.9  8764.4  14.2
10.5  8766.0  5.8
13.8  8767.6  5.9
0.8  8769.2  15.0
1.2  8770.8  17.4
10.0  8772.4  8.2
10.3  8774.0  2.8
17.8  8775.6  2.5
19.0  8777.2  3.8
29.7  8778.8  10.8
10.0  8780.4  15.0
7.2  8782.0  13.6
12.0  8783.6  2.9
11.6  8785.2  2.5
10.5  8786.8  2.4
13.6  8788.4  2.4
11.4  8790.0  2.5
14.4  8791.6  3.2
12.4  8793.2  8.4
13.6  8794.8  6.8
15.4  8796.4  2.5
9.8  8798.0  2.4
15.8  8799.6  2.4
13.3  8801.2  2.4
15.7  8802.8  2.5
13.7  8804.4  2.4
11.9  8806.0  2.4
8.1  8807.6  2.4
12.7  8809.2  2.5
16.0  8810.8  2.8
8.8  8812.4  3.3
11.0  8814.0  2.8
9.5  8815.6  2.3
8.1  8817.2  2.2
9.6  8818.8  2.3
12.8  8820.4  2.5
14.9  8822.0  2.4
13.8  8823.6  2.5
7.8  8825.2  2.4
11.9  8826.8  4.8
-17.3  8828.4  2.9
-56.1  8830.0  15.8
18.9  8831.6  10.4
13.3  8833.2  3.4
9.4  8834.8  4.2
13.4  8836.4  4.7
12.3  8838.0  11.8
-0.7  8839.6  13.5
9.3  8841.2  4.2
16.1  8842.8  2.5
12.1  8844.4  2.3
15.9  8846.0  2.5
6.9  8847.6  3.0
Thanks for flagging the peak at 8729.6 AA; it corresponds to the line [N II] 6583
